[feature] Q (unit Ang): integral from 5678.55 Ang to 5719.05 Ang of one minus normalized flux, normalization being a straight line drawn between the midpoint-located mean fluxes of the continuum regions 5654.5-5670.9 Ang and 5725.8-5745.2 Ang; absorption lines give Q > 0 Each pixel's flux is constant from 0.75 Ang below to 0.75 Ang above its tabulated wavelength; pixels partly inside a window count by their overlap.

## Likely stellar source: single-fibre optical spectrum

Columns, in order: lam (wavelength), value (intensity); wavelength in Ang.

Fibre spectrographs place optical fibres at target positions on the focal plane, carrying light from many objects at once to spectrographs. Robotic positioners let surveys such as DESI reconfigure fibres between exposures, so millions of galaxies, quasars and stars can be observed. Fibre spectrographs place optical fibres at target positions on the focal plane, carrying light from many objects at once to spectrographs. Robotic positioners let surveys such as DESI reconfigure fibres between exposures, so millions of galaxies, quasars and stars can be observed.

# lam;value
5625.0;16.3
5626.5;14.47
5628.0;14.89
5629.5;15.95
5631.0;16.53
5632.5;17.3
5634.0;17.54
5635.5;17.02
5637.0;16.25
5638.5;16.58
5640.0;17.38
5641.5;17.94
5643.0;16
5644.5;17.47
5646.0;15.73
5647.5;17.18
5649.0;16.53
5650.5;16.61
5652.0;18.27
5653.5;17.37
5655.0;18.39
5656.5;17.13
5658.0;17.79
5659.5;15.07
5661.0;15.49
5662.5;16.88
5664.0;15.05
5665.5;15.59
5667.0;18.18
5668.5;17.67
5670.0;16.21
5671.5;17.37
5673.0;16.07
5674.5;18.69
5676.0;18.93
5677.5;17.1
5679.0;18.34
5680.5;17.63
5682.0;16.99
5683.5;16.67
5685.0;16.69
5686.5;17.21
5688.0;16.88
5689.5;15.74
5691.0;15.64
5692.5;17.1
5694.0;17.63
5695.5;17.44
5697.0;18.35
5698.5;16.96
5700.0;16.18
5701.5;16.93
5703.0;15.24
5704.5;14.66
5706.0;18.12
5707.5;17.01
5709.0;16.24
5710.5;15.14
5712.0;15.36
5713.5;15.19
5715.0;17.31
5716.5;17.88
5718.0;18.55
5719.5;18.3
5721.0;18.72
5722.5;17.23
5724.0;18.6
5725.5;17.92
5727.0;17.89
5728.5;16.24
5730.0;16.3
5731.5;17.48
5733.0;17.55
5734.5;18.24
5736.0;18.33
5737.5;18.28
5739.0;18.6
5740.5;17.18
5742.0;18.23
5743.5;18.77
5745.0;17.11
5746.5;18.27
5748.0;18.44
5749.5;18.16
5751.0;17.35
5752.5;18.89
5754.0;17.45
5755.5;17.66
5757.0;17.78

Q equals 1.0 Ang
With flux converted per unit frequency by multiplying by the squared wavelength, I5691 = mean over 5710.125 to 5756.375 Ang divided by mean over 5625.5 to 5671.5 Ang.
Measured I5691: 1.09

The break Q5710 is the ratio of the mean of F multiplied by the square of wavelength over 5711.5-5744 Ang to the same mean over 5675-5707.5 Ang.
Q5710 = 1.05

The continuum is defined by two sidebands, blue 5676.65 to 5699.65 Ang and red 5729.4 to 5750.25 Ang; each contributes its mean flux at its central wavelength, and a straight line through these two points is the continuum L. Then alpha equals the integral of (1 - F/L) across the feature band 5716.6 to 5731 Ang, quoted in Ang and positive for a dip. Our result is -0.07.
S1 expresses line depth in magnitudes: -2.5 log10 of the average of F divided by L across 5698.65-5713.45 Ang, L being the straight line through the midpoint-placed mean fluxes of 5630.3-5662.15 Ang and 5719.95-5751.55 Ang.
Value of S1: 0.09 mag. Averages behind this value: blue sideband 16.9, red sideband 17.9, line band 16.1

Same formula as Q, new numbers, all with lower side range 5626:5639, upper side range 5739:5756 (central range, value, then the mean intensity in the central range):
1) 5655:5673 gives 0.14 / 16.6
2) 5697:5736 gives 1.06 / 17.1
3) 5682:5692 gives 0.34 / 16.5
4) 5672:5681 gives -0.44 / 17.8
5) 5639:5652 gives -0.34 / 16.9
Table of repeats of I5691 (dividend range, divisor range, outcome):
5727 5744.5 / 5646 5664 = 1.08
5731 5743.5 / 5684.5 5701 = 1.08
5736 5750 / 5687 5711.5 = 1.11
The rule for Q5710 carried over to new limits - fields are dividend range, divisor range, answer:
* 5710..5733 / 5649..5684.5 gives 1.03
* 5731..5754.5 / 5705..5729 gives 1.06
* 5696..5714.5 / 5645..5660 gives 0.97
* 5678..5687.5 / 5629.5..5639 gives 1.04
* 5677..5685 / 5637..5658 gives 1.02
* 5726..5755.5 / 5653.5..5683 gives 1.07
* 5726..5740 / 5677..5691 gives 1.06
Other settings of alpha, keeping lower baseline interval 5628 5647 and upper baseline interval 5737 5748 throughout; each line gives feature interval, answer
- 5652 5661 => -0.07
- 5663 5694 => 0.47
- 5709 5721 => 0.56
